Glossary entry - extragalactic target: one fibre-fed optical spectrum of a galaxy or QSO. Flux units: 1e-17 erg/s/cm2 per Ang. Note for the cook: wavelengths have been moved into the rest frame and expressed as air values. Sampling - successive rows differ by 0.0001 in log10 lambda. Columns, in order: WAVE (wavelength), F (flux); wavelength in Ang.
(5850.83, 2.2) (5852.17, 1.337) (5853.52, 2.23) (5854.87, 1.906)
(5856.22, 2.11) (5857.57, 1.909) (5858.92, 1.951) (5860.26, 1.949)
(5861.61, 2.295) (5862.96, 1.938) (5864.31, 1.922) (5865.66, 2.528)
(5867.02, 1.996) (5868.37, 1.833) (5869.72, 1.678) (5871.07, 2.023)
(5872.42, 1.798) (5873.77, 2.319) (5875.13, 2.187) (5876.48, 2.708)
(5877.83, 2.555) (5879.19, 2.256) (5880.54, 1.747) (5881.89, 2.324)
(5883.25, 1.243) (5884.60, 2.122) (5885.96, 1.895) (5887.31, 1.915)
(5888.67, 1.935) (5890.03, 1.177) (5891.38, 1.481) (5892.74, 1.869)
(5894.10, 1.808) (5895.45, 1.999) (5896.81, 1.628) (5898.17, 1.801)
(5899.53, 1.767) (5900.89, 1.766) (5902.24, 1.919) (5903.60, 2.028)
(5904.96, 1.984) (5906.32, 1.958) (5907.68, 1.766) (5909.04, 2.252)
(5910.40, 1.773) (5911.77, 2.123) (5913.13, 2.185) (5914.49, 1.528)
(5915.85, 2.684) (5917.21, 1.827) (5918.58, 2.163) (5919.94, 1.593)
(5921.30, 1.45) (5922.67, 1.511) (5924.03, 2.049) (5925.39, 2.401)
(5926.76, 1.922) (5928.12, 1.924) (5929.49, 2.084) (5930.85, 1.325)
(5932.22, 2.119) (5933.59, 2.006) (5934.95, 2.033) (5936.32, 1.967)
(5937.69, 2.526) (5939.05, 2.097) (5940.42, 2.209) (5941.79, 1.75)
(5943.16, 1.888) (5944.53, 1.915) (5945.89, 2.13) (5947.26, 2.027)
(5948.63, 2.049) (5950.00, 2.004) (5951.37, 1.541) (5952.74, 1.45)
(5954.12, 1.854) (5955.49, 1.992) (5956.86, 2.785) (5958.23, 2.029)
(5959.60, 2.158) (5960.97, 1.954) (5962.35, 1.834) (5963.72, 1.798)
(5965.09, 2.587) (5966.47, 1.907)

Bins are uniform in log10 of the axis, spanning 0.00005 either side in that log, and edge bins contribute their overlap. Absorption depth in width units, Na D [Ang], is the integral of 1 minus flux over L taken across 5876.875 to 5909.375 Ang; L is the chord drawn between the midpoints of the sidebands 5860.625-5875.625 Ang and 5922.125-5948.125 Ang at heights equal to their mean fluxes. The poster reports 2.24 Ang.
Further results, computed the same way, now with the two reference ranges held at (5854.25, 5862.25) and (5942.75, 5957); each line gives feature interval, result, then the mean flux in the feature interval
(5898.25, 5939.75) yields 0.2 Ang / 1.96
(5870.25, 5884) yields -0.7 Ang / 2.11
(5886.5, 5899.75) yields 1.7 Ang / 1.74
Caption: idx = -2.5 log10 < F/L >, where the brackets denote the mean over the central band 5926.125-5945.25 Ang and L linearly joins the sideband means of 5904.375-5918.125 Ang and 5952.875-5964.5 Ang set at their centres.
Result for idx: 0.02 mag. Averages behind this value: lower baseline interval 2.01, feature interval 1.98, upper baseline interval 2.03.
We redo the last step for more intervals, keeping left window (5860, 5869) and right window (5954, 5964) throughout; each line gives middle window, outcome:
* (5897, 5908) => 0.11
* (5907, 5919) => 0.02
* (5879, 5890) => 0.11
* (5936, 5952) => 0.03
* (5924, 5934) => 0.05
